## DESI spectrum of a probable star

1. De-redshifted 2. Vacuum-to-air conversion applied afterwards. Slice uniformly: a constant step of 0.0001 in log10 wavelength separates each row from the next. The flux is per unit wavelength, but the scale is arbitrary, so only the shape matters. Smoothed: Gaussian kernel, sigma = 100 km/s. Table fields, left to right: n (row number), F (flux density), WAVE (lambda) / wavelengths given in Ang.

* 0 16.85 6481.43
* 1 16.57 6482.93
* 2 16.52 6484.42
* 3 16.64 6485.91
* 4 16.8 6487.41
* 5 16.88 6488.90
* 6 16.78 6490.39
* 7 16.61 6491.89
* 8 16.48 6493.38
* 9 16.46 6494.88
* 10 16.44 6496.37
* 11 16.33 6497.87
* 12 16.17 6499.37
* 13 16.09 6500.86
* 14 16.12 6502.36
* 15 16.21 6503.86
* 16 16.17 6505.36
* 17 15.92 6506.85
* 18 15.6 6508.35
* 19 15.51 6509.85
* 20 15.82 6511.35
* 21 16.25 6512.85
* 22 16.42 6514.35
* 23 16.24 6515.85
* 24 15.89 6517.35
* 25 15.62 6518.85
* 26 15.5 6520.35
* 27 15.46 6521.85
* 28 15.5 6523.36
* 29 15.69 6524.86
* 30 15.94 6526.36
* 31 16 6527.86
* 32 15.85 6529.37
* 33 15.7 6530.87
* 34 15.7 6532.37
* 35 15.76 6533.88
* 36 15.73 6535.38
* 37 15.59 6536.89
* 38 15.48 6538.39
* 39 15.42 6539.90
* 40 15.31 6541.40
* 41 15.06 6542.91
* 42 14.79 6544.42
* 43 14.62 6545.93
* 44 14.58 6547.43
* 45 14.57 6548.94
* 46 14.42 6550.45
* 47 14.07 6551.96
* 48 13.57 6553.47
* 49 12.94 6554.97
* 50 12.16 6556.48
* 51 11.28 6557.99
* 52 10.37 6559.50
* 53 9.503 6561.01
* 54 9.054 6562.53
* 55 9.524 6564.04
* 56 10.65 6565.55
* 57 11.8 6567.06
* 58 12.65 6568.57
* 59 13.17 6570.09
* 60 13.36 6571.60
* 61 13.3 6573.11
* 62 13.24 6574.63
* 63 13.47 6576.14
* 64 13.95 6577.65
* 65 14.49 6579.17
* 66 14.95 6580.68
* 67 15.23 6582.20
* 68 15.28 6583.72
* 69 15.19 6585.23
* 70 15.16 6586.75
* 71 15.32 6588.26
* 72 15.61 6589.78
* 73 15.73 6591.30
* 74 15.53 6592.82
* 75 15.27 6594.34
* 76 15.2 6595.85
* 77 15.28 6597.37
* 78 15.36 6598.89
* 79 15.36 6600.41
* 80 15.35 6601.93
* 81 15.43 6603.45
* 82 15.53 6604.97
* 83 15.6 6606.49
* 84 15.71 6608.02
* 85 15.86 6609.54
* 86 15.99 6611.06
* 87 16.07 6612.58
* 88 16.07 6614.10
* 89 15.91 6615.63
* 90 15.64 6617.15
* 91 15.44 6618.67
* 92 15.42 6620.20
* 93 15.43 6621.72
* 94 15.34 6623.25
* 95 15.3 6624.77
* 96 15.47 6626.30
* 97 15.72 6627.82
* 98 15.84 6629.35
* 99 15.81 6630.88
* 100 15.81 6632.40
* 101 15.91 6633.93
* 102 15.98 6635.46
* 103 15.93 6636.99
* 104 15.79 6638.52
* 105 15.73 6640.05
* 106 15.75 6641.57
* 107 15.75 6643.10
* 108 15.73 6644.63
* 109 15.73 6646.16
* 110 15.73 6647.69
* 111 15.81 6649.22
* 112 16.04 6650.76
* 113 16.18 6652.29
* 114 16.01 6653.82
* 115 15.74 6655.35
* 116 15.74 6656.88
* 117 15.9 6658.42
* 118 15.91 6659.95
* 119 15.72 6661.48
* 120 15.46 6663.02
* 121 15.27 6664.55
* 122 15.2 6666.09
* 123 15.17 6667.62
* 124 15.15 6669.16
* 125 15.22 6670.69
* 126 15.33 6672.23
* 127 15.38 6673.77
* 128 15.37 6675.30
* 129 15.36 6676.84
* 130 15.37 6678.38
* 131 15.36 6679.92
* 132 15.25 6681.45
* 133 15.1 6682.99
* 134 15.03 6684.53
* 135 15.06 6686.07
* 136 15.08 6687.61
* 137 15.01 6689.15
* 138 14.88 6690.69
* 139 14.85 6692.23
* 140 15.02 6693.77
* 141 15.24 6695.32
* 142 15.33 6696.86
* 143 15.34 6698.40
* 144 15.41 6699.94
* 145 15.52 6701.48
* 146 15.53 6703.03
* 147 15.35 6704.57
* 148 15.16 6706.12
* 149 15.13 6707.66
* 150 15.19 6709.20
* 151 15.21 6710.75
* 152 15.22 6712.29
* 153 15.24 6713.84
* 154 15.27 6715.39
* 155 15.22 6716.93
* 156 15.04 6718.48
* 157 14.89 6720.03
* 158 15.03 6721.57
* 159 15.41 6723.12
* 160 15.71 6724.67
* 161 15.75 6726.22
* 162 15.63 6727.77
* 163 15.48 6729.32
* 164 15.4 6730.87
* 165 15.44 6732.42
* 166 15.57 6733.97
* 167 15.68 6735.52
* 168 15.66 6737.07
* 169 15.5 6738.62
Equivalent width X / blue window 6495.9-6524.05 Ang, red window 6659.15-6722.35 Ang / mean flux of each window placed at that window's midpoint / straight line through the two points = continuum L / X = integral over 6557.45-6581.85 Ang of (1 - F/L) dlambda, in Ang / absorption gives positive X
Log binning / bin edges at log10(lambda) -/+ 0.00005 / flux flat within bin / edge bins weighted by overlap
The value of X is 5.4 Ang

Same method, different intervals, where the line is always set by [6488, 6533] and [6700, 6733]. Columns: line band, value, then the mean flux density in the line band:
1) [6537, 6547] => 0.5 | 15.1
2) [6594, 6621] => 0.2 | 15.6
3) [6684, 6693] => 0.3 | 15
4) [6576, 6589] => 0.8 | 14.8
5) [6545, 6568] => 5.3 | 12.2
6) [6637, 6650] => -0.2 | 15.8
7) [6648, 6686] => 0.0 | 15.5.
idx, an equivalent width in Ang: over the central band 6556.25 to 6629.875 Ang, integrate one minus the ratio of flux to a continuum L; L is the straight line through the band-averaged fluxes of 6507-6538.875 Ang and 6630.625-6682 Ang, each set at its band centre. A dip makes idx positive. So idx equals 6.22 Ang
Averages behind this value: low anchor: 15.8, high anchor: 15.6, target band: 14.4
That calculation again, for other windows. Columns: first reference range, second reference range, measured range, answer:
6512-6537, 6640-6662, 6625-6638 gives 0.0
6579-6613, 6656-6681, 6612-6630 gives -0.2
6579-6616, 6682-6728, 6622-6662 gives -1.1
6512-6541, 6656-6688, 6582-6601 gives 0.3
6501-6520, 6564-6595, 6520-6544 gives -0.4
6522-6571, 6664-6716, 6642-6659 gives -1.2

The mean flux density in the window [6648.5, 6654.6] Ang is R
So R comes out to 16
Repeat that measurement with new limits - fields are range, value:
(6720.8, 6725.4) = 15.4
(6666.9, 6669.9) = 15.1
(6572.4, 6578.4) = 13.5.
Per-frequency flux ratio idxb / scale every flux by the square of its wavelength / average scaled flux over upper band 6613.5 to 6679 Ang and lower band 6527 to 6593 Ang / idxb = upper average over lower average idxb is 1.15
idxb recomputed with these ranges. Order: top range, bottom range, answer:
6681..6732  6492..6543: 1.02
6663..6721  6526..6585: 1.15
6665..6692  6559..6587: 1.22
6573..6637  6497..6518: 0.99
